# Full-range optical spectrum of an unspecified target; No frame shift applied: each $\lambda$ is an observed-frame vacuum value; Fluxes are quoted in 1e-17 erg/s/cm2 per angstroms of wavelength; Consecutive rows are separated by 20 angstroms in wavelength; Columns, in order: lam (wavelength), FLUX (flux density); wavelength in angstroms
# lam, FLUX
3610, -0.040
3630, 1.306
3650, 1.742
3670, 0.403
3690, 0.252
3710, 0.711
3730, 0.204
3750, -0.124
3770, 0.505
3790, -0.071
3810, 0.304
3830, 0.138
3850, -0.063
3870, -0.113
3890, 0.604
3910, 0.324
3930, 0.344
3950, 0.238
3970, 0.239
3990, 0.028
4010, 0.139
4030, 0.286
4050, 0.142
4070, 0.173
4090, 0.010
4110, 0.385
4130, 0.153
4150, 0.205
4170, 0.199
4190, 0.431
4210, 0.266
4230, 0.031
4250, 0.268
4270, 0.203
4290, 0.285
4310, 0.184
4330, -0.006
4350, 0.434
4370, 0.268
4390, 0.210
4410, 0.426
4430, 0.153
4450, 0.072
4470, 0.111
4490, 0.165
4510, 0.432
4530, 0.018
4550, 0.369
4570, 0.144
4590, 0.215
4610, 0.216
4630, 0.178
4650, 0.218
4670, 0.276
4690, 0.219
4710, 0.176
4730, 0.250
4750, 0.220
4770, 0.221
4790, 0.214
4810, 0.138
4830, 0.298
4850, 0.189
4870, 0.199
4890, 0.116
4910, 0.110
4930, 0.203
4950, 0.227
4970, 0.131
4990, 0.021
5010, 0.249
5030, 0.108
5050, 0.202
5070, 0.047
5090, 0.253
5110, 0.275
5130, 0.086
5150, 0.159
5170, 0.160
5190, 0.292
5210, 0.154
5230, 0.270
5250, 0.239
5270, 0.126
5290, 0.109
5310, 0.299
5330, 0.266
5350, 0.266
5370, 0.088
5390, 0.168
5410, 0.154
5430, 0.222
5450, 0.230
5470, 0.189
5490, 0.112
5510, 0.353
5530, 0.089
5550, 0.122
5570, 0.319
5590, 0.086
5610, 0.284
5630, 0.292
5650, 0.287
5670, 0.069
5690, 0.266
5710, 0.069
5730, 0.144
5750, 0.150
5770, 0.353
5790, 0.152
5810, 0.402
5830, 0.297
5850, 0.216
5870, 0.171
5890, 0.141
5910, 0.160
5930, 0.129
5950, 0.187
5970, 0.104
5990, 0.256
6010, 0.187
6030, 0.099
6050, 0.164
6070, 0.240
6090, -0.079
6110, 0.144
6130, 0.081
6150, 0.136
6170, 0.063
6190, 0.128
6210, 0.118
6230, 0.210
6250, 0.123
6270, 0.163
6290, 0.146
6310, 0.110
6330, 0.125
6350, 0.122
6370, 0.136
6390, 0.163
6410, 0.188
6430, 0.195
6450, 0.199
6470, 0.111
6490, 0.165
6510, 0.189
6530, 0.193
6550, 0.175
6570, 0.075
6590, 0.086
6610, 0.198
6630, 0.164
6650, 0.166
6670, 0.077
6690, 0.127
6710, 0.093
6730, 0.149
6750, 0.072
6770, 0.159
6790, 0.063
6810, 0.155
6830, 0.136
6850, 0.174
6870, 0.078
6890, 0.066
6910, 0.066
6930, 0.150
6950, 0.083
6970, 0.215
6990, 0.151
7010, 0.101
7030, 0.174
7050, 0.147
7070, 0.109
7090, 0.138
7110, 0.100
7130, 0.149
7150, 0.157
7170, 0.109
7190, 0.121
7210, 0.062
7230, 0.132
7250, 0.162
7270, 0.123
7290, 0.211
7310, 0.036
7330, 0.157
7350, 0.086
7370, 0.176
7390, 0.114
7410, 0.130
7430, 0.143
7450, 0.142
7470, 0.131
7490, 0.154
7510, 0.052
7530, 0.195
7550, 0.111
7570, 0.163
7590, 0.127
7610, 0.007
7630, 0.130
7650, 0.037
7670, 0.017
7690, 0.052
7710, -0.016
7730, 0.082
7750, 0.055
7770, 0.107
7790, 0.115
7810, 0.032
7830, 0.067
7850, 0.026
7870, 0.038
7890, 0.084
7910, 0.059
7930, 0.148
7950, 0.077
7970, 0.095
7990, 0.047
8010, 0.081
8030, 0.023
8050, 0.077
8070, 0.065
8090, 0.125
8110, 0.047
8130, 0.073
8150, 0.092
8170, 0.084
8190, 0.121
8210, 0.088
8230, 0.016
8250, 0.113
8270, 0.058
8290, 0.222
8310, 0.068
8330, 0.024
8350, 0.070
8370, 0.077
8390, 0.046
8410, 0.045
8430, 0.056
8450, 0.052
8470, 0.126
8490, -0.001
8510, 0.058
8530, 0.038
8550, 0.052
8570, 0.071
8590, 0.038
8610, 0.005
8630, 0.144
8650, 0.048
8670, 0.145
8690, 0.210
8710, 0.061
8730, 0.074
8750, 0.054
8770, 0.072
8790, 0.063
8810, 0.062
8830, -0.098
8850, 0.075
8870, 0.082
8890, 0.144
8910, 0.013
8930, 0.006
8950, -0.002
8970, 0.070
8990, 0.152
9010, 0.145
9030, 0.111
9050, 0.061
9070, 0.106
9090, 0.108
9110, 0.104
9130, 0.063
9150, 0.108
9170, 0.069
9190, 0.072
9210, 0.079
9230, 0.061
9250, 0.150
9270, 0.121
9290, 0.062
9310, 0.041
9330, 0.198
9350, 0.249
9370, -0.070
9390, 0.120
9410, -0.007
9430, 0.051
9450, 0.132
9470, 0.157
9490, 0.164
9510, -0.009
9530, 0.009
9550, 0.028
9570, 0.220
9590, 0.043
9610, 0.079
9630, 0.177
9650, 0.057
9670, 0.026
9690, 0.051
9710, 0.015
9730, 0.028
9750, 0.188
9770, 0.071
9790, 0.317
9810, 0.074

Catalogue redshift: 1.330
